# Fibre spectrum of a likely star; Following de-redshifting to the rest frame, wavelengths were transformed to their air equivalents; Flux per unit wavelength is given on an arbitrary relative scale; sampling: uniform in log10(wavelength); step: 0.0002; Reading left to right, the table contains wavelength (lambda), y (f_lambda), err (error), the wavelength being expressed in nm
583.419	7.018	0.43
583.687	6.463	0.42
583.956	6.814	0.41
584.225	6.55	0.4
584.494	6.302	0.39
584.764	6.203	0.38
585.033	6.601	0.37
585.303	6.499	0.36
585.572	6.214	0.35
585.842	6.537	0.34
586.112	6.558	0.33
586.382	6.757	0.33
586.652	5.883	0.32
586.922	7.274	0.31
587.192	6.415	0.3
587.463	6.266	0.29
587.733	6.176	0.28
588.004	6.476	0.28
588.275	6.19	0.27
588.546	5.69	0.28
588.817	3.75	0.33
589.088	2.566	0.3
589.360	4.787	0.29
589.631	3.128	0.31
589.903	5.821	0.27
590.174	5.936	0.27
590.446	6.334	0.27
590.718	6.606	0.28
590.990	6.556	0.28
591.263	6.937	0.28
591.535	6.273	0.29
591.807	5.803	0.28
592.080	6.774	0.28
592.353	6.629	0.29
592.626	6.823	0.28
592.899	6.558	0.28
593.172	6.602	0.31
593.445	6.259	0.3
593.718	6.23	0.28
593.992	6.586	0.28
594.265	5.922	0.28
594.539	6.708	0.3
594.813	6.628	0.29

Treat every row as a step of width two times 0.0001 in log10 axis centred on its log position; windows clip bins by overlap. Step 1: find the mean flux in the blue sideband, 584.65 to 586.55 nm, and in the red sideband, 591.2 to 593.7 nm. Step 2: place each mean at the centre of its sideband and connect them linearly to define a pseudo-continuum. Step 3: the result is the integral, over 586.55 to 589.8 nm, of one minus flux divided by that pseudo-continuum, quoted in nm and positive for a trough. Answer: 0.55 nm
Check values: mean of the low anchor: 6.47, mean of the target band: 5.38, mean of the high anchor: 6.49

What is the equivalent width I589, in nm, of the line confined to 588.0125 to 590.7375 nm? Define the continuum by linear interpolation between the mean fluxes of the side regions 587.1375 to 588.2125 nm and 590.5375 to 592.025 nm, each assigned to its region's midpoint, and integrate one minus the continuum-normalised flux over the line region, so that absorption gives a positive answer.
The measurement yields 0.555 nm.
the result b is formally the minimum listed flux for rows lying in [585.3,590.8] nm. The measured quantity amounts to 2.566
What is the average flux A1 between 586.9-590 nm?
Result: 5.3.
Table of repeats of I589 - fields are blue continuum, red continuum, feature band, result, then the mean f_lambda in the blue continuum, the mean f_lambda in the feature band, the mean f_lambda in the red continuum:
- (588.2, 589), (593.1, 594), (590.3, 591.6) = -0.208 nm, 4.98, 6.55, 6.38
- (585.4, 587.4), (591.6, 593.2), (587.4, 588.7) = 0.078 nm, 6.51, 6.12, 6.51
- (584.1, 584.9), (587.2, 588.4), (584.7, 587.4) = -0.075 nm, 6.35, 6.5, 6.29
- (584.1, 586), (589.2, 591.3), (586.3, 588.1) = -0.103 nm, 6.41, 6.46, 5.67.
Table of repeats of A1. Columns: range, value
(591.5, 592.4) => 6.35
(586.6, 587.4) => 6.57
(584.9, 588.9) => 6.25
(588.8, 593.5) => 5.83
